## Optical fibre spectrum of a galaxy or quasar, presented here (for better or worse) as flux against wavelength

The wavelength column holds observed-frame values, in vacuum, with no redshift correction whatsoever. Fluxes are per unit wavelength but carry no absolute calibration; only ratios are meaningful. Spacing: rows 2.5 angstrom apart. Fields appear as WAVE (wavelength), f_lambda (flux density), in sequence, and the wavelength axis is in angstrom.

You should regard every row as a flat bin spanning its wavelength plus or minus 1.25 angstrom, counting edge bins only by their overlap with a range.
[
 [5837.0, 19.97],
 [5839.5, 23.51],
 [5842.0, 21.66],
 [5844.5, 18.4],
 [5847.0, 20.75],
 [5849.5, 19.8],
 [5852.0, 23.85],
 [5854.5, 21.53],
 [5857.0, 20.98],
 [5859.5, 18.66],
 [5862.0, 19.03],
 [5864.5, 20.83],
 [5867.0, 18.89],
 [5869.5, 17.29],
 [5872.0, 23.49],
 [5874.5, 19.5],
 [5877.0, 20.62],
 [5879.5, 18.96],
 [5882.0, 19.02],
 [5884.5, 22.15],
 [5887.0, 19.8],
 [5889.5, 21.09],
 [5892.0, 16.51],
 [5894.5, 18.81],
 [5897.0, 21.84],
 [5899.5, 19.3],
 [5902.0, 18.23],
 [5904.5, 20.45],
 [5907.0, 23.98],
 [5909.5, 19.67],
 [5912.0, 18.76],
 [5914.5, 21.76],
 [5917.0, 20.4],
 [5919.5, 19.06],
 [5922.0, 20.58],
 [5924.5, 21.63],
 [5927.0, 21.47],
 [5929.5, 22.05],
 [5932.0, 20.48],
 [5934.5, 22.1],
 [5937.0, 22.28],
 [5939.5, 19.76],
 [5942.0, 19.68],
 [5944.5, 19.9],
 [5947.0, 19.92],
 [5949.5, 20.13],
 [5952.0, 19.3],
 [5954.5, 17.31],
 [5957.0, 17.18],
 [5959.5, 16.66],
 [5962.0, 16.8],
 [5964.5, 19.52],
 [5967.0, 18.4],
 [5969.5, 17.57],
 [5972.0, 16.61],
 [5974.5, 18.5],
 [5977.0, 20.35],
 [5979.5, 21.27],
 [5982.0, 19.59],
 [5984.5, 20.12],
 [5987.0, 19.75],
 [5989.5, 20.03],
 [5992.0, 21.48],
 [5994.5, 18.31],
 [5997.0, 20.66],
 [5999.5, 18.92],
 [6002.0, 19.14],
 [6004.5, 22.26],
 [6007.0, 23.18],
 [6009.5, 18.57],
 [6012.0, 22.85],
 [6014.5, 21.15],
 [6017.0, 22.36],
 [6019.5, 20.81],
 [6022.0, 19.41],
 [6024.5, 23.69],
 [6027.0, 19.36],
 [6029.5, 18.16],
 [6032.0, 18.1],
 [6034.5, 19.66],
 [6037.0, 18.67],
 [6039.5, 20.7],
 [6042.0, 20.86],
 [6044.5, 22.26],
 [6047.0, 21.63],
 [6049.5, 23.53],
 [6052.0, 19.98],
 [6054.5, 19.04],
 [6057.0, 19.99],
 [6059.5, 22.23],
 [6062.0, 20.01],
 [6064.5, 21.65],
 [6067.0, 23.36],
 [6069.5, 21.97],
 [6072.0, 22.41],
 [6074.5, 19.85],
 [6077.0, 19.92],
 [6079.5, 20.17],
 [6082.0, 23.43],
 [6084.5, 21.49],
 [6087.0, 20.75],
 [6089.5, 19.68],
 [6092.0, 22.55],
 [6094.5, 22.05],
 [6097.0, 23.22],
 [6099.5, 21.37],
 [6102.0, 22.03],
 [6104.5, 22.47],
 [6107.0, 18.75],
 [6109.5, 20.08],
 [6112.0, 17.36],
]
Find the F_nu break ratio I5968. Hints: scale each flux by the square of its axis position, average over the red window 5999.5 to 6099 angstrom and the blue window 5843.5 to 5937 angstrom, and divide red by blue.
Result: 1.09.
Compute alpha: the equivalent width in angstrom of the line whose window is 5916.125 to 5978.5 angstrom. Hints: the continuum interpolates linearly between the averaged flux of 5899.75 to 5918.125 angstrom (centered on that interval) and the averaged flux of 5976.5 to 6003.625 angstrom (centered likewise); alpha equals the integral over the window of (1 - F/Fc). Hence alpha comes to 2.2 angstrom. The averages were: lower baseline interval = 20.4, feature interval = 19.5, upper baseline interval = 20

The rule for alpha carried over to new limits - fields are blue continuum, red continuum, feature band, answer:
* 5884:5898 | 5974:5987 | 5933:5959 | 0.4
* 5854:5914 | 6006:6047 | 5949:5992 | 3.3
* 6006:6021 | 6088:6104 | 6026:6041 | 1.7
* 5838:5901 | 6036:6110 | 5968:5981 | 1.2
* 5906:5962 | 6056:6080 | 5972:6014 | 0.7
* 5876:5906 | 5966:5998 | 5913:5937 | -1.8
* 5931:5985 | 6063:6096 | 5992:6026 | -1.2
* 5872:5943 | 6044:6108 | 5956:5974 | 2.7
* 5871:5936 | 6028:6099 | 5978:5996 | 0.5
